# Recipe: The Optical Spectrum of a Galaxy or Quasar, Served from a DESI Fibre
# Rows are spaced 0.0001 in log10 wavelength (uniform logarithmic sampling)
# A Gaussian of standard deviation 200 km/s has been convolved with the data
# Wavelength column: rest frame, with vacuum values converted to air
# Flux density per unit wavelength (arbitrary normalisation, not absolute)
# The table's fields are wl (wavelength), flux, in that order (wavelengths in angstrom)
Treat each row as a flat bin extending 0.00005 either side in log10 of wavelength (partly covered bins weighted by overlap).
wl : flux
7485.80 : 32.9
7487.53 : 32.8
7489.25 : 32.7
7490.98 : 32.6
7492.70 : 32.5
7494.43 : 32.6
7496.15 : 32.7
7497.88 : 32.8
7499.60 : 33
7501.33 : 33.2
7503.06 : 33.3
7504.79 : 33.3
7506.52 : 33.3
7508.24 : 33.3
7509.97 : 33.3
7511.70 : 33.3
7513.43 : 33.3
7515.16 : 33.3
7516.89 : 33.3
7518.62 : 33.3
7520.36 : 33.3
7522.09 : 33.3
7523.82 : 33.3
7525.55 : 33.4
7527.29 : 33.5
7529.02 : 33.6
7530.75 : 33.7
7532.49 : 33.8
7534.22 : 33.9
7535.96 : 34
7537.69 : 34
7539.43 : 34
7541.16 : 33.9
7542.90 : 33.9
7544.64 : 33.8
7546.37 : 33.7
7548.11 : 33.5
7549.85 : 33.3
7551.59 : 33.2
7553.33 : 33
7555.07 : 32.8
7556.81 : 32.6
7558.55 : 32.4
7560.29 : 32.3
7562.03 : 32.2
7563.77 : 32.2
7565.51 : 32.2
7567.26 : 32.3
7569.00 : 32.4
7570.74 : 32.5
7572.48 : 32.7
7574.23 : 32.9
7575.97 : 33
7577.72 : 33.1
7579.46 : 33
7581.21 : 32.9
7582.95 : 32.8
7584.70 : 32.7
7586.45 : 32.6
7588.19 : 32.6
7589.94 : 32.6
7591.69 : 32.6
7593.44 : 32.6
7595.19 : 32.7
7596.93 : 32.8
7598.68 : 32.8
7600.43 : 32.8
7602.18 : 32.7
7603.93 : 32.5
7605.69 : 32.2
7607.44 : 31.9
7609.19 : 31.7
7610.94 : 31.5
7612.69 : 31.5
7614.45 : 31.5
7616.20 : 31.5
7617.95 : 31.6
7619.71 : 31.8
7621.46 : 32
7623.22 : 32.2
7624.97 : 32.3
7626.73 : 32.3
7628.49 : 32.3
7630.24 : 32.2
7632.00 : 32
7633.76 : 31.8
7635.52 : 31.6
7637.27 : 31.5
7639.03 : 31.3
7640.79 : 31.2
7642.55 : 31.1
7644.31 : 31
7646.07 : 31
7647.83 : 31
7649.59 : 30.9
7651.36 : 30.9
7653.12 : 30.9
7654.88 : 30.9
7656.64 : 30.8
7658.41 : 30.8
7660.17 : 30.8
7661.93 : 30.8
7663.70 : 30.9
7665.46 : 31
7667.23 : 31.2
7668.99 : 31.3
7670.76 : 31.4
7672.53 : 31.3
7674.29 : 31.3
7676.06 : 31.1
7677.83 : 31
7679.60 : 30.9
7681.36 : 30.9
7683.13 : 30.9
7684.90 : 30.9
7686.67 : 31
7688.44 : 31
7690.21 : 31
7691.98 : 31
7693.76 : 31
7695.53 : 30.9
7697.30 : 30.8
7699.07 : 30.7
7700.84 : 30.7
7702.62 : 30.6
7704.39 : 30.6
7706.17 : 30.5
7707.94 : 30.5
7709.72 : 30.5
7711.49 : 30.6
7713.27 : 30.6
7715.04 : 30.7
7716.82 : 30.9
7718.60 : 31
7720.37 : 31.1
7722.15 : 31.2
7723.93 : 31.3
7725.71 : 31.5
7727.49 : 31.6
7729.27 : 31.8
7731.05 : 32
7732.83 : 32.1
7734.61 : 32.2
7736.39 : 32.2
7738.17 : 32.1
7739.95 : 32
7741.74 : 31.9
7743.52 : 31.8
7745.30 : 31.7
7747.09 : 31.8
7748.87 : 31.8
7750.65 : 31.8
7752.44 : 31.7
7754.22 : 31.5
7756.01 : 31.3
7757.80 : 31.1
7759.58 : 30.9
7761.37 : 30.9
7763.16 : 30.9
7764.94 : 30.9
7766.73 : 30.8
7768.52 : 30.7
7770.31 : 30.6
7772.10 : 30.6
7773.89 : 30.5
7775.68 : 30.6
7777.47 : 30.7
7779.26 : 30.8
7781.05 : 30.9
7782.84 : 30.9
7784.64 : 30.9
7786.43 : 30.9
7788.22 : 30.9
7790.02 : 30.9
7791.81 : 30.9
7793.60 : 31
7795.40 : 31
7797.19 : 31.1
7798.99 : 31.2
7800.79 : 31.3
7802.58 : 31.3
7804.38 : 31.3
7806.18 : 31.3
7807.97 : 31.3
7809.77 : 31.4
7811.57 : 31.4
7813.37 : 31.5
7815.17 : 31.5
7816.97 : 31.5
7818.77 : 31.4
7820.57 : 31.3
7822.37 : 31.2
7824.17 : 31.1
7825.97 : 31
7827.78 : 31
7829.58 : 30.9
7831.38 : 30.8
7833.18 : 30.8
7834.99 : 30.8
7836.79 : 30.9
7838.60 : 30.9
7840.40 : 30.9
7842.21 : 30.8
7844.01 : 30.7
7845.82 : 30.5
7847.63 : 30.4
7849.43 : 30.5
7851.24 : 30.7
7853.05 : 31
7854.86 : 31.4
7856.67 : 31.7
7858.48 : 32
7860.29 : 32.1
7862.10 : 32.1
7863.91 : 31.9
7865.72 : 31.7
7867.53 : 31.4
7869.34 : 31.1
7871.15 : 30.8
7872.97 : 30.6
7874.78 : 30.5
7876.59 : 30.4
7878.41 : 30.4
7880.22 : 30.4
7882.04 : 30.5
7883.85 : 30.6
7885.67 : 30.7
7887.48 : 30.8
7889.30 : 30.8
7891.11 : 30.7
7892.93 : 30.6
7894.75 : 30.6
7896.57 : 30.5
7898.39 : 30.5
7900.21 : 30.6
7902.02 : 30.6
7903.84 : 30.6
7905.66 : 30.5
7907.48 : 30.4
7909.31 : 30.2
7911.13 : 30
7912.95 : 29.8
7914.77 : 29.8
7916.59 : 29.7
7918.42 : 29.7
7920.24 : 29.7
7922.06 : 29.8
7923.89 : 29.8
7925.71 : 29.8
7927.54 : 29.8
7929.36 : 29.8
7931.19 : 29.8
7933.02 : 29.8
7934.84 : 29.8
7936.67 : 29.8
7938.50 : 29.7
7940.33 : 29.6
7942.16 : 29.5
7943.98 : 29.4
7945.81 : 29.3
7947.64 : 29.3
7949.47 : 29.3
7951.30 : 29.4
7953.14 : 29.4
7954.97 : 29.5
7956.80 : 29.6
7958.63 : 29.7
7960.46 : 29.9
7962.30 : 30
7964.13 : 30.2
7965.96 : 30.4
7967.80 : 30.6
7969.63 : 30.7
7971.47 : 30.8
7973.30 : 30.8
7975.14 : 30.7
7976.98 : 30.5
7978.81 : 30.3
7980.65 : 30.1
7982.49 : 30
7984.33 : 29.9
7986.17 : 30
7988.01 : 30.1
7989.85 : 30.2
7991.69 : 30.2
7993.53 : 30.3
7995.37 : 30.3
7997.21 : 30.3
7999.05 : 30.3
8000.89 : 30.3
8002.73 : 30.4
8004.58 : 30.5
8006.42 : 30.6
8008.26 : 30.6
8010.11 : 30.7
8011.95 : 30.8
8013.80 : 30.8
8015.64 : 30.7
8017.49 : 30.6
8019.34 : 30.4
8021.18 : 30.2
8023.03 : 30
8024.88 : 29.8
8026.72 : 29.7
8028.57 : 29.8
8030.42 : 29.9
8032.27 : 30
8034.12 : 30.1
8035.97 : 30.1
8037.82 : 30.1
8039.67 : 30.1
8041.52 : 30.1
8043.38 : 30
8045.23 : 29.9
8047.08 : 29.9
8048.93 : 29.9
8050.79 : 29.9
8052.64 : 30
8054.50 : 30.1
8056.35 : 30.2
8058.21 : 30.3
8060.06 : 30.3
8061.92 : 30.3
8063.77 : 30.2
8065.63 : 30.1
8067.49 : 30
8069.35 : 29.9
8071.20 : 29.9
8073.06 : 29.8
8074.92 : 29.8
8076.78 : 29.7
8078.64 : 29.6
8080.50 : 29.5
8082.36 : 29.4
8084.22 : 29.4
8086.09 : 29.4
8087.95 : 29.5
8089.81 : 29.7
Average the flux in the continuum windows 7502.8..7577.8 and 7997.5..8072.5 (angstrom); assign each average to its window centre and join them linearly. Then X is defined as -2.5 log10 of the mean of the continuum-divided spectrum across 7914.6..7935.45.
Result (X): 0.04 mag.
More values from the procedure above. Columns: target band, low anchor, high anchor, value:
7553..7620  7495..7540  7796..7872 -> 0.02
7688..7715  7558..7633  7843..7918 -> 0.04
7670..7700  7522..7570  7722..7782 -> 0.03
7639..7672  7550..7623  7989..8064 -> 0.04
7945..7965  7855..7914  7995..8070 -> 0.03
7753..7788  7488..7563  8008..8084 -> 0.03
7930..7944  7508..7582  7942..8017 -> 0.03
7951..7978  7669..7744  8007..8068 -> 0.01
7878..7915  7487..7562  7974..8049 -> 0.02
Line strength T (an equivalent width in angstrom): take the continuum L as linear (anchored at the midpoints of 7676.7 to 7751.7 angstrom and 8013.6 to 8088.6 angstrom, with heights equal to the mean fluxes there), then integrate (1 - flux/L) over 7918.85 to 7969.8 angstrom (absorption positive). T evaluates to 1.0 angstrom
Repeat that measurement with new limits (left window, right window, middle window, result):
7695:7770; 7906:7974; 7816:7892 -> -1.4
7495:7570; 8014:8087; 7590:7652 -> 1.5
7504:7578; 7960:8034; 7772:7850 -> 1.2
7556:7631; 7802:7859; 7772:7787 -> 0.3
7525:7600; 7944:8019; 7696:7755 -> 1.1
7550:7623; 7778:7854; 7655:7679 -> 0.7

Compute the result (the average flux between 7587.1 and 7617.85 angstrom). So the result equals 32.3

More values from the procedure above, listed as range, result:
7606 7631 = 31.9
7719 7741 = 31.7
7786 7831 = 31.2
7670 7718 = 30.9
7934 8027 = 30.1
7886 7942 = 30.1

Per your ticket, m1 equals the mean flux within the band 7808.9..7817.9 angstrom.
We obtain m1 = 31.4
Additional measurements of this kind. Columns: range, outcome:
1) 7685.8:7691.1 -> 31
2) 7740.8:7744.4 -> 31.8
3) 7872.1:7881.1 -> 30.5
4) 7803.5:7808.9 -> 31.3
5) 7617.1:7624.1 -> 31.9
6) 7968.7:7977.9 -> 30.7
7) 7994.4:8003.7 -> 30.3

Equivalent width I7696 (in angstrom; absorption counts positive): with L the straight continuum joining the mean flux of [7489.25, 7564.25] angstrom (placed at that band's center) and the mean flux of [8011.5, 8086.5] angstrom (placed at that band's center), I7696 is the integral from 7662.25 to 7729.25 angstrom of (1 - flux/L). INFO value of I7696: 2.5 angstrom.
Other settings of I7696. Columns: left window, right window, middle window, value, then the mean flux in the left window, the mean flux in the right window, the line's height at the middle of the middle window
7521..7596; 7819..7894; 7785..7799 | 0.20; 33.1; 31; 31.4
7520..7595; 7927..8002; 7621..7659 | 1.16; 33.1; 30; 32.4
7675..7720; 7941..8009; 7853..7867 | -0.64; 30.8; 30.1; 30.4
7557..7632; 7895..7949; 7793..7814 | -0.31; 32.4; 29.9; 30.8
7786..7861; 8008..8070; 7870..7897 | 0.21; 31.1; 30.2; 30.8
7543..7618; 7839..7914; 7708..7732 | 0.47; 32.6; 30.8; 31.7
